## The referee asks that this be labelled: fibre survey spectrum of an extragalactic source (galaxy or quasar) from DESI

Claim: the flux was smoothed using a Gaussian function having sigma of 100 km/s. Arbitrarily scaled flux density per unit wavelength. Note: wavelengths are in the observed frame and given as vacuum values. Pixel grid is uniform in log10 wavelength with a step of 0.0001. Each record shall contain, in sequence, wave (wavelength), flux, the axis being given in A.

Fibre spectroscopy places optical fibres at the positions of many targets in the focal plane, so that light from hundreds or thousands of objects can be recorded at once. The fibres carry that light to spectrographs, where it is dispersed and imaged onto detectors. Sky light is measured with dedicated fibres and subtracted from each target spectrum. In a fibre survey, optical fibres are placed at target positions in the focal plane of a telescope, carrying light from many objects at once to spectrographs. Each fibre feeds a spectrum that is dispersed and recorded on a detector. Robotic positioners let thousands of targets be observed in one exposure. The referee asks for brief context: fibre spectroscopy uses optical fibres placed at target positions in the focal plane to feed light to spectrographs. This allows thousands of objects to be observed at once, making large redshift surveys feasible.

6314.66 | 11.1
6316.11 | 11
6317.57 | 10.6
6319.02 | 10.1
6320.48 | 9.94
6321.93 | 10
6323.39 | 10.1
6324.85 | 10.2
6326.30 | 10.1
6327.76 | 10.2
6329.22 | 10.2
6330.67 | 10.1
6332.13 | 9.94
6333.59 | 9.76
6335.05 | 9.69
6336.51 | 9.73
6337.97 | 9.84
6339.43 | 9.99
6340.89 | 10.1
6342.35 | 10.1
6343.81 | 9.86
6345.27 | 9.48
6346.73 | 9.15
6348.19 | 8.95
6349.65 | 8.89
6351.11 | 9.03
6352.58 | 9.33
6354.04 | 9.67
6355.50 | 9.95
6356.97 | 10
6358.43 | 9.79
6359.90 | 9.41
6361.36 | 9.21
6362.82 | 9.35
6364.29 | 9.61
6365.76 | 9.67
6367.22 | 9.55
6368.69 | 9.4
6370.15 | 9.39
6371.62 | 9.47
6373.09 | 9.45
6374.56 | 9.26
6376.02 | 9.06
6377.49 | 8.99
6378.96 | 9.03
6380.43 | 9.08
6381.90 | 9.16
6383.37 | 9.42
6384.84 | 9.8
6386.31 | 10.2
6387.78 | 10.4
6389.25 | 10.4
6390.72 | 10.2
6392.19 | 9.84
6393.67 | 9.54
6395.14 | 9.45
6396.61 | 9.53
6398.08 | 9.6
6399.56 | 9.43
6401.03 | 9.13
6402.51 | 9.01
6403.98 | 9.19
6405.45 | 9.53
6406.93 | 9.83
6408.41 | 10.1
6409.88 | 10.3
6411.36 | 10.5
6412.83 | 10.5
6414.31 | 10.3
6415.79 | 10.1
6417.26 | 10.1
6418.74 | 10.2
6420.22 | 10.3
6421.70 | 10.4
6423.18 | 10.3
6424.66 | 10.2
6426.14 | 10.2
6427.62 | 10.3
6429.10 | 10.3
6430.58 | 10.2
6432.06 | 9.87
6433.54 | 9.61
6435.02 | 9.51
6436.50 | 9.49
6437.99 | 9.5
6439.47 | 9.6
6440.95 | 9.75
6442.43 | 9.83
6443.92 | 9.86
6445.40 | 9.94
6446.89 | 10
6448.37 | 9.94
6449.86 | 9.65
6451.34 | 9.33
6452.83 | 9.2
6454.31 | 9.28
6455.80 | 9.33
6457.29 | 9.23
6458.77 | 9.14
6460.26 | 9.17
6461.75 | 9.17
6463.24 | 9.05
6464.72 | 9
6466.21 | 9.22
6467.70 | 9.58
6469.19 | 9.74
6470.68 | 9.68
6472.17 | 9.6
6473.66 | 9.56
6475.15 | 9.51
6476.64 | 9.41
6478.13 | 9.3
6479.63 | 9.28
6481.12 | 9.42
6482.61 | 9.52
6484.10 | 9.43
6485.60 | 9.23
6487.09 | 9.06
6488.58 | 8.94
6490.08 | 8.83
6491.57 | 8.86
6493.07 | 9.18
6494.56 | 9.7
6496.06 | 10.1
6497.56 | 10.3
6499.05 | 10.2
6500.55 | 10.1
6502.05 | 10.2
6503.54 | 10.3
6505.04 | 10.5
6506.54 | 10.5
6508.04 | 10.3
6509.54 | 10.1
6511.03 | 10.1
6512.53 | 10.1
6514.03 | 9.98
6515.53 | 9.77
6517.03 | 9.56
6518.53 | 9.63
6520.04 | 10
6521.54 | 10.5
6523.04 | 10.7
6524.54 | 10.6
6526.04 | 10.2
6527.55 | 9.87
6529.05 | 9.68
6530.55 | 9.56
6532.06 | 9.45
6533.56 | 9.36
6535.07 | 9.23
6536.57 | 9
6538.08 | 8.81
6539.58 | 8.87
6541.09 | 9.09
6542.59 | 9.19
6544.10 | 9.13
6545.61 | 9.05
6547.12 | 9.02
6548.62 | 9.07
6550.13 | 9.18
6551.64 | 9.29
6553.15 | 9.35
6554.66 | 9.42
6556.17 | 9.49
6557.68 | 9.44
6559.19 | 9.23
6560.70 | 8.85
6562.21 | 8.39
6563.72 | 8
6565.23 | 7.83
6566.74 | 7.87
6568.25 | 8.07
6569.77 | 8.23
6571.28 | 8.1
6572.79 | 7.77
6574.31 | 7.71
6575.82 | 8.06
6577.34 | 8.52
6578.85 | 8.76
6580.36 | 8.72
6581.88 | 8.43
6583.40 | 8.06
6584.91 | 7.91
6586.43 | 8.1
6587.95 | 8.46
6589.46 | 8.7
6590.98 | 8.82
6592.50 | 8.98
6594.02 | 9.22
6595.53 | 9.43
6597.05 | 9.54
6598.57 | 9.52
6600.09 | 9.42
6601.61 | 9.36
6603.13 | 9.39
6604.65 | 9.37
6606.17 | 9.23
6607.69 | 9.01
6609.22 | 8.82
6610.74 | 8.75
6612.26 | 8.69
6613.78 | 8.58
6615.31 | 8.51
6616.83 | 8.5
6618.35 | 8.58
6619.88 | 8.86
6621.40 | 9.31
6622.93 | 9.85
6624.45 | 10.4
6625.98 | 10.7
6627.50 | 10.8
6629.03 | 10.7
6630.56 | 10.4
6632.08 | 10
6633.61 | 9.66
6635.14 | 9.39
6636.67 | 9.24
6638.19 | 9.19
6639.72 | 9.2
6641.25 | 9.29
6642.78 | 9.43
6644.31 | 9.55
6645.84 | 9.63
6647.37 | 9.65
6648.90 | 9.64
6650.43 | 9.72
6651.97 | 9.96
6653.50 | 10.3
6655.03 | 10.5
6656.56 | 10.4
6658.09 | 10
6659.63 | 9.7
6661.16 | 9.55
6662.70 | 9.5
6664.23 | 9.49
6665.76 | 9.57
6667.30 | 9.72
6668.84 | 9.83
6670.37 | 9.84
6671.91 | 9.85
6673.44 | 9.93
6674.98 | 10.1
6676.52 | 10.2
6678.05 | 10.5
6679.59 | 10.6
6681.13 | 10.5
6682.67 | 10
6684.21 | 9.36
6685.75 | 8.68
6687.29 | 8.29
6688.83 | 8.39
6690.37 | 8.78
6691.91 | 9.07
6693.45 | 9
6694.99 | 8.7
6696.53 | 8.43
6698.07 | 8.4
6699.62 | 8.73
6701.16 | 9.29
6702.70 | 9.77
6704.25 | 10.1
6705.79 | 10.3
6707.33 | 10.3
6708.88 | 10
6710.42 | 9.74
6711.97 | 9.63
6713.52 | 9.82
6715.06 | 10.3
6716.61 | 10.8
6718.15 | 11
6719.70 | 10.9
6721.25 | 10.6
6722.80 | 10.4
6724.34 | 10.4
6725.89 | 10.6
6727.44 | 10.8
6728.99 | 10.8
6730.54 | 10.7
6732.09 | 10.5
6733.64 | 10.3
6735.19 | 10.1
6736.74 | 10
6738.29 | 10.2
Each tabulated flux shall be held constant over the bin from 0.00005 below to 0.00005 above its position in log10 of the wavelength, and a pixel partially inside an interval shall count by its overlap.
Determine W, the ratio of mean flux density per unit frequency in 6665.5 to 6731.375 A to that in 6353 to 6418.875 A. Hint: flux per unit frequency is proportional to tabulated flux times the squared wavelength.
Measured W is 1.12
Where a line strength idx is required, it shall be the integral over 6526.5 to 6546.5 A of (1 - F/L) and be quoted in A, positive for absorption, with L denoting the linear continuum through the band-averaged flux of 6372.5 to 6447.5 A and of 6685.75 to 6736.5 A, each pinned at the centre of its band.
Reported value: 1.1 A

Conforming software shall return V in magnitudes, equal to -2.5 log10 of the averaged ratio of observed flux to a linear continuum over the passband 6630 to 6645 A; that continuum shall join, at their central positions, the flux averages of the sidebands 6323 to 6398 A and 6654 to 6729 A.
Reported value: 0.03 mag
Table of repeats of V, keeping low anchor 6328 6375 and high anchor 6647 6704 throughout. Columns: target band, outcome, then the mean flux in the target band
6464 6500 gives 0.017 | 9.45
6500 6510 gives -0.077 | 10.3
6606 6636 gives 0.016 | 9.44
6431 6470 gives 0.010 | 9.51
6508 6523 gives -0.048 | 10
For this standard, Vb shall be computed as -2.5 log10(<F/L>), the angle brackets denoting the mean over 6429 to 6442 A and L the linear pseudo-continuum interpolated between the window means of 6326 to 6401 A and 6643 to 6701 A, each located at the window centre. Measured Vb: -0.02 mag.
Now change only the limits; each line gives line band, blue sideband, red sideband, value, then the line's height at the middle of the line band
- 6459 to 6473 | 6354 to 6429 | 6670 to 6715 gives 0.04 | 9.7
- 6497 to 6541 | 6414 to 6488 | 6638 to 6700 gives -0.03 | 9.62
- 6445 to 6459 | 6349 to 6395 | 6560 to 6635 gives -0.02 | 9.32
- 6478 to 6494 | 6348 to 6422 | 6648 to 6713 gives 0.05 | 9.64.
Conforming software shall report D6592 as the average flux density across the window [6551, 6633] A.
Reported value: 8.96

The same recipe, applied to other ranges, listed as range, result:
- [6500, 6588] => 9.2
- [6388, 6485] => 9.7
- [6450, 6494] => 9.29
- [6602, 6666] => 9.55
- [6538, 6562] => 9.15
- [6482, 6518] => 9.79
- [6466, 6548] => 9.64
